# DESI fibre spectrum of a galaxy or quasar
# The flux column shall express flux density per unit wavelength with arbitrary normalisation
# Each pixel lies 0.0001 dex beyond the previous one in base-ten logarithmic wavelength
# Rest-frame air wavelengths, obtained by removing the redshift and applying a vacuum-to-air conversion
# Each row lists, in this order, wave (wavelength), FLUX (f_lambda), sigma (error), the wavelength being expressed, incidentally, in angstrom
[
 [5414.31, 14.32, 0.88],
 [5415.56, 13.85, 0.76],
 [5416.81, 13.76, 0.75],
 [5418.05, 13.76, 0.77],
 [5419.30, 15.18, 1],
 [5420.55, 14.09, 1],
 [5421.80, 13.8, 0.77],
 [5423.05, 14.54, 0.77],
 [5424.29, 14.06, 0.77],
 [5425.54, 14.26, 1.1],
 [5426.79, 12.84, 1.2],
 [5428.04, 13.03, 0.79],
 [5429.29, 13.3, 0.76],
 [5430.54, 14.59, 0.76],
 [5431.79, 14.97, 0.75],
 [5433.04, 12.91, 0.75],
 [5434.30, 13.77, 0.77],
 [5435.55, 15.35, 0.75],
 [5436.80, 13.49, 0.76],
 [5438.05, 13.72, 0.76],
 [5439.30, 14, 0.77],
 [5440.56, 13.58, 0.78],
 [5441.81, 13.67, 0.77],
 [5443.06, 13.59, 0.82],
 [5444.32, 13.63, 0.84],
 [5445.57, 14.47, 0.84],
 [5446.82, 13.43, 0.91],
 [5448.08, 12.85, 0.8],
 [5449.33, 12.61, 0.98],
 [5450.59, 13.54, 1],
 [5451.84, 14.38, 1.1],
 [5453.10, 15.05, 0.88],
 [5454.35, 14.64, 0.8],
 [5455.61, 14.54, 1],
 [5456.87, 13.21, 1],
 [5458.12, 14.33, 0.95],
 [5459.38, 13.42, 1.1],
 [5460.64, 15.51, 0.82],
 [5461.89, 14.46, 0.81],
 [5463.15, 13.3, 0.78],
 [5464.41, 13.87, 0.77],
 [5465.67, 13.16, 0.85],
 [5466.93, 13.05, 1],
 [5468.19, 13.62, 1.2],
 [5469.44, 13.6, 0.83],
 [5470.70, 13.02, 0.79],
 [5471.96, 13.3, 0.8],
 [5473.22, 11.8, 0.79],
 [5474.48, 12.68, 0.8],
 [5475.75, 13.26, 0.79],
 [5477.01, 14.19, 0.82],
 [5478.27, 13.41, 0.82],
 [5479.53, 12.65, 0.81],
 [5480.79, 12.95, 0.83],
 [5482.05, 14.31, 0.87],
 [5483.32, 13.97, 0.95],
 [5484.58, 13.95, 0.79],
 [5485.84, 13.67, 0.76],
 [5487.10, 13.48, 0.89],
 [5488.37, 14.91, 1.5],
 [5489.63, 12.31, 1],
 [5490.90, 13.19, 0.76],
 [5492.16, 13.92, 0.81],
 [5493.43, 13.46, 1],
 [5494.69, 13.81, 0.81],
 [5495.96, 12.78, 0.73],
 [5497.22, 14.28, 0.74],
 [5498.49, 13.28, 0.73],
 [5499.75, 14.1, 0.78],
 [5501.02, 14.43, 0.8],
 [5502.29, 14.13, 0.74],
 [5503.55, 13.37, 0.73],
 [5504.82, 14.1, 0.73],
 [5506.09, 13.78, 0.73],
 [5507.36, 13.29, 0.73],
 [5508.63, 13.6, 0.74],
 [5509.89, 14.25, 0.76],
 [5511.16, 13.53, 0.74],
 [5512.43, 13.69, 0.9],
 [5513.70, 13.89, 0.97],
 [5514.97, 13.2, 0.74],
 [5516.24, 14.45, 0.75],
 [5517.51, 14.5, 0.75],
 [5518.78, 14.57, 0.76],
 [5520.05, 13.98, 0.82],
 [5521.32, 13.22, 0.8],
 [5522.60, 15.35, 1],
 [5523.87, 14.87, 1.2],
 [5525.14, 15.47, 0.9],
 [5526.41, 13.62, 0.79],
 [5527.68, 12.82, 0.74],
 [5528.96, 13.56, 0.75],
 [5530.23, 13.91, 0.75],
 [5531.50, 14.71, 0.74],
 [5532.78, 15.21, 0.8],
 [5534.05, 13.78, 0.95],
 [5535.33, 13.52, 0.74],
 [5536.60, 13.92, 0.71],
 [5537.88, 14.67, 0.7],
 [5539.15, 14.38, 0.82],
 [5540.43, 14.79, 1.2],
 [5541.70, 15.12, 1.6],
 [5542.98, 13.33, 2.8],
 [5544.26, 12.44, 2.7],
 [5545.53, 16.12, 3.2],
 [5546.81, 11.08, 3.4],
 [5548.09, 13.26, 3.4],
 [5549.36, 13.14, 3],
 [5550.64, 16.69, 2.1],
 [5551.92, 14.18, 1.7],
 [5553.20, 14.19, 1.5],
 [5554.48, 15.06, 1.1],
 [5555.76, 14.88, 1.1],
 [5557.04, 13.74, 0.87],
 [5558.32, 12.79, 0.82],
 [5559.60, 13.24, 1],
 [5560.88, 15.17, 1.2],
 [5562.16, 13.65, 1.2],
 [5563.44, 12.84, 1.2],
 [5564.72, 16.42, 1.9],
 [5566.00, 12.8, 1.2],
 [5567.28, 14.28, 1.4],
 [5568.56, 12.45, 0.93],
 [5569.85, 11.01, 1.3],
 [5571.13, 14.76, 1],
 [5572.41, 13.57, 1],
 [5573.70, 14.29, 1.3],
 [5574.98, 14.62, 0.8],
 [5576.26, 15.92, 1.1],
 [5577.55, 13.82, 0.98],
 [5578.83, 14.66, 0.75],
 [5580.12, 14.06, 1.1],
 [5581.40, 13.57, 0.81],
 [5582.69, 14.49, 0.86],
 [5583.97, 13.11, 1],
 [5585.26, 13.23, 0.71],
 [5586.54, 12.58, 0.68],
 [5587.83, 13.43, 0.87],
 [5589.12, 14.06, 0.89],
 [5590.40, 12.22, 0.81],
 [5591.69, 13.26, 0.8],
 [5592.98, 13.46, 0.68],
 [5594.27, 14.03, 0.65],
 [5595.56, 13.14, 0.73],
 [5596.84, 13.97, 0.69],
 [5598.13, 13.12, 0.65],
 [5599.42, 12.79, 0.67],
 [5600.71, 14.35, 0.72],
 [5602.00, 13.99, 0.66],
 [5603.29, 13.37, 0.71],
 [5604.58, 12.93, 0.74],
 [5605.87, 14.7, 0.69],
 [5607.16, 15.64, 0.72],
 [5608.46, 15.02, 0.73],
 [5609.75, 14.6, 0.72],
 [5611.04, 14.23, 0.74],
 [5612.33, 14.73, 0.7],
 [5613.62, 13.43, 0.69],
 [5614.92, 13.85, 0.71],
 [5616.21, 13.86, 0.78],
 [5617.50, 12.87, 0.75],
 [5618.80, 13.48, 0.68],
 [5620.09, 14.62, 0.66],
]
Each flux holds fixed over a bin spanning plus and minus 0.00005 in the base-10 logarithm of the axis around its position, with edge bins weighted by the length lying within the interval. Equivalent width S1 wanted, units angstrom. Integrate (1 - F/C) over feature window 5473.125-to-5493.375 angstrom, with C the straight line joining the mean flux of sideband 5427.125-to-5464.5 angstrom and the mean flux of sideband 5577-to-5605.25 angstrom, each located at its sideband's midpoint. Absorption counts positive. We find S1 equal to 0.5 angstrom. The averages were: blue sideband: 13.9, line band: 13.5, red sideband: 13.5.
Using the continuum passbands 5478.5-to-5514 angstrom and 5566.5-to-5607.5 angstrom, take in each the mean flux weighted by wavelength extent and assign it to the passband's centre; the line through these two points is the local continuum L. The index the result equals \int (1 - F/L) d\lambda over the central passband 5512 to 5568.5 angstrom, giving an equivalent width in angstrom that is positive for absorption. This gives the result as -1.6 angstrom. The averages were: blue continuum 13.7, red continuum 13.7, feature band 14.1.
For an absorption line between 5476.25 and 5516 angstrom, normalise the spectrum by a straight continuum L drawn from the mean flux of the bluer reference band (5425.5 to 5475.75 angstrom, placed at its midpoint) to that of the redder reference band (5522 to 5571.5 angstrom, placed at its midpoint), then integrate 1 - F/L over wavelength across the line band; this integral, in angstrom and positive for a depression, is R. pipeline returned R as 0.5 angstrom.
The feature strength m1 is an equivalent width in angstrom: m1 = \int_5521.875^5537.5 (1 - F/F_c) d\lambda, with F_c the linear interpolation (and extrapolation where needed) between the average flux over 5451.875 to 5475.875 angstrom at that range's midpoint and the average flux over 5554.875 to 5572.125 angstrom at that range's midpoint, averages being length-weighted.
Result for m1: -0.6 angstrom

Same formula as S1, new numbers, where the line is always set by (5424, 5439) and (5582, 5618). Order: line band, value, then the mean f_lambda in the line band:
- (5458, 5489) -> 0.5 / 13.6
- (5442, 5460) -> 0.0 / 13.8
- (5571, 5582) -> -0.5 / 14.4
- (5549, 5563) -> -0.5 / 14.2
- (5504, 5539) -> -0.7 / 14.1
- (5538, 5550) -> 0.0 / 13.8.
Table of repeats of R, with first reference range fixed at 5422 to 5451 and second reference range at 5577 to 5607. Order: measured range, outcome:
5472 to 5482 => 0.46 angstrom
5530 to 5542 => -0.64 angstrom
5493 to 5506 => -0.08 angstrom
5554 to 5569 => -0.34 angstrom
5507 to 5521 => -0.22 angstrom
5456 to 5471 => -0.02 angstrom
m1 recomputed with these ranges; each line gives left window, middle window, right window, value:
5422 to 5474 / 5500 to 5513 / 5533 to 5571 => 0.0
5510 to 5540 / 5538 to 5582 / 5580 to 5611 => -0.3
